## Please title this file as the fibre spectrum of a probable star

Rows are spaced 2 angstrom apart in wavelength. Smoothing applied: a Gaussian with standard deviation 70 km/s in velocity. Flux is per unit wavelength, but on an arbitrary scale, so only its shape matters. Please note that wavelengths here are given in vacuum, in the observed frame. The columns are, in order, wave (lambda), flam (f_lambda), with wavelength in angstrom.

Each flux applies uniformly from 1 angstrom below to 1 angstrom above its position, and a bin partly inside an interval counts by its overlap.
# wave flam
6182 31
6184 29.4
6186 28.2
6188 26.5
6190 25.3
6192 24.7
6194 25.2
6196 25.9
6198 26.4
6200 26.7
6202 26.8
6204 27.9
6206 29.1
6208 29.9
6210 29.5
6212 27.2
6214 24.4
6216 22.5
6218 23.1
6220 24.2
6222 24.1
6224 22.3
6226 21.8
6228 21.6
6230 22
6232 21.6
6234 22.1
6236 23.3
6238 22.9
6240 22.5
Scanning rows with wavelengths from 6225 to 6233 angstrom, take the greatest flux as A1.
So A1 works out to 22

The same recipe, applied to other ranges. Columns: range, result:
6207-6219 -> 29.9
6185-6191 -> 28.2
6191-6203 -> 26.8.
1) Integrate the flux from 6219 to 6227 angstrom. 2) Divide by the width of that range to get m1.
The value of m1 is 23.1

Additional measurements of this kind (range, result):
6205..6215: 28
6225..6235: 21.8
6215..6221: 23.3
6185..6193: 26.2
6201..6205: 27.4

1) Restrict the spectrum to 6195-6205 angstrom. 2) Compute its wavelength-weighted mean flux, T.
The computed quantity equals 26.7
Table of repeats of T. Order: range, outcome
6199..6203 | 26.8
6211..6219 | 24.3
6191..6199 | 25.5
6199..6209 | 28.1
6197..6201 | 26.5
